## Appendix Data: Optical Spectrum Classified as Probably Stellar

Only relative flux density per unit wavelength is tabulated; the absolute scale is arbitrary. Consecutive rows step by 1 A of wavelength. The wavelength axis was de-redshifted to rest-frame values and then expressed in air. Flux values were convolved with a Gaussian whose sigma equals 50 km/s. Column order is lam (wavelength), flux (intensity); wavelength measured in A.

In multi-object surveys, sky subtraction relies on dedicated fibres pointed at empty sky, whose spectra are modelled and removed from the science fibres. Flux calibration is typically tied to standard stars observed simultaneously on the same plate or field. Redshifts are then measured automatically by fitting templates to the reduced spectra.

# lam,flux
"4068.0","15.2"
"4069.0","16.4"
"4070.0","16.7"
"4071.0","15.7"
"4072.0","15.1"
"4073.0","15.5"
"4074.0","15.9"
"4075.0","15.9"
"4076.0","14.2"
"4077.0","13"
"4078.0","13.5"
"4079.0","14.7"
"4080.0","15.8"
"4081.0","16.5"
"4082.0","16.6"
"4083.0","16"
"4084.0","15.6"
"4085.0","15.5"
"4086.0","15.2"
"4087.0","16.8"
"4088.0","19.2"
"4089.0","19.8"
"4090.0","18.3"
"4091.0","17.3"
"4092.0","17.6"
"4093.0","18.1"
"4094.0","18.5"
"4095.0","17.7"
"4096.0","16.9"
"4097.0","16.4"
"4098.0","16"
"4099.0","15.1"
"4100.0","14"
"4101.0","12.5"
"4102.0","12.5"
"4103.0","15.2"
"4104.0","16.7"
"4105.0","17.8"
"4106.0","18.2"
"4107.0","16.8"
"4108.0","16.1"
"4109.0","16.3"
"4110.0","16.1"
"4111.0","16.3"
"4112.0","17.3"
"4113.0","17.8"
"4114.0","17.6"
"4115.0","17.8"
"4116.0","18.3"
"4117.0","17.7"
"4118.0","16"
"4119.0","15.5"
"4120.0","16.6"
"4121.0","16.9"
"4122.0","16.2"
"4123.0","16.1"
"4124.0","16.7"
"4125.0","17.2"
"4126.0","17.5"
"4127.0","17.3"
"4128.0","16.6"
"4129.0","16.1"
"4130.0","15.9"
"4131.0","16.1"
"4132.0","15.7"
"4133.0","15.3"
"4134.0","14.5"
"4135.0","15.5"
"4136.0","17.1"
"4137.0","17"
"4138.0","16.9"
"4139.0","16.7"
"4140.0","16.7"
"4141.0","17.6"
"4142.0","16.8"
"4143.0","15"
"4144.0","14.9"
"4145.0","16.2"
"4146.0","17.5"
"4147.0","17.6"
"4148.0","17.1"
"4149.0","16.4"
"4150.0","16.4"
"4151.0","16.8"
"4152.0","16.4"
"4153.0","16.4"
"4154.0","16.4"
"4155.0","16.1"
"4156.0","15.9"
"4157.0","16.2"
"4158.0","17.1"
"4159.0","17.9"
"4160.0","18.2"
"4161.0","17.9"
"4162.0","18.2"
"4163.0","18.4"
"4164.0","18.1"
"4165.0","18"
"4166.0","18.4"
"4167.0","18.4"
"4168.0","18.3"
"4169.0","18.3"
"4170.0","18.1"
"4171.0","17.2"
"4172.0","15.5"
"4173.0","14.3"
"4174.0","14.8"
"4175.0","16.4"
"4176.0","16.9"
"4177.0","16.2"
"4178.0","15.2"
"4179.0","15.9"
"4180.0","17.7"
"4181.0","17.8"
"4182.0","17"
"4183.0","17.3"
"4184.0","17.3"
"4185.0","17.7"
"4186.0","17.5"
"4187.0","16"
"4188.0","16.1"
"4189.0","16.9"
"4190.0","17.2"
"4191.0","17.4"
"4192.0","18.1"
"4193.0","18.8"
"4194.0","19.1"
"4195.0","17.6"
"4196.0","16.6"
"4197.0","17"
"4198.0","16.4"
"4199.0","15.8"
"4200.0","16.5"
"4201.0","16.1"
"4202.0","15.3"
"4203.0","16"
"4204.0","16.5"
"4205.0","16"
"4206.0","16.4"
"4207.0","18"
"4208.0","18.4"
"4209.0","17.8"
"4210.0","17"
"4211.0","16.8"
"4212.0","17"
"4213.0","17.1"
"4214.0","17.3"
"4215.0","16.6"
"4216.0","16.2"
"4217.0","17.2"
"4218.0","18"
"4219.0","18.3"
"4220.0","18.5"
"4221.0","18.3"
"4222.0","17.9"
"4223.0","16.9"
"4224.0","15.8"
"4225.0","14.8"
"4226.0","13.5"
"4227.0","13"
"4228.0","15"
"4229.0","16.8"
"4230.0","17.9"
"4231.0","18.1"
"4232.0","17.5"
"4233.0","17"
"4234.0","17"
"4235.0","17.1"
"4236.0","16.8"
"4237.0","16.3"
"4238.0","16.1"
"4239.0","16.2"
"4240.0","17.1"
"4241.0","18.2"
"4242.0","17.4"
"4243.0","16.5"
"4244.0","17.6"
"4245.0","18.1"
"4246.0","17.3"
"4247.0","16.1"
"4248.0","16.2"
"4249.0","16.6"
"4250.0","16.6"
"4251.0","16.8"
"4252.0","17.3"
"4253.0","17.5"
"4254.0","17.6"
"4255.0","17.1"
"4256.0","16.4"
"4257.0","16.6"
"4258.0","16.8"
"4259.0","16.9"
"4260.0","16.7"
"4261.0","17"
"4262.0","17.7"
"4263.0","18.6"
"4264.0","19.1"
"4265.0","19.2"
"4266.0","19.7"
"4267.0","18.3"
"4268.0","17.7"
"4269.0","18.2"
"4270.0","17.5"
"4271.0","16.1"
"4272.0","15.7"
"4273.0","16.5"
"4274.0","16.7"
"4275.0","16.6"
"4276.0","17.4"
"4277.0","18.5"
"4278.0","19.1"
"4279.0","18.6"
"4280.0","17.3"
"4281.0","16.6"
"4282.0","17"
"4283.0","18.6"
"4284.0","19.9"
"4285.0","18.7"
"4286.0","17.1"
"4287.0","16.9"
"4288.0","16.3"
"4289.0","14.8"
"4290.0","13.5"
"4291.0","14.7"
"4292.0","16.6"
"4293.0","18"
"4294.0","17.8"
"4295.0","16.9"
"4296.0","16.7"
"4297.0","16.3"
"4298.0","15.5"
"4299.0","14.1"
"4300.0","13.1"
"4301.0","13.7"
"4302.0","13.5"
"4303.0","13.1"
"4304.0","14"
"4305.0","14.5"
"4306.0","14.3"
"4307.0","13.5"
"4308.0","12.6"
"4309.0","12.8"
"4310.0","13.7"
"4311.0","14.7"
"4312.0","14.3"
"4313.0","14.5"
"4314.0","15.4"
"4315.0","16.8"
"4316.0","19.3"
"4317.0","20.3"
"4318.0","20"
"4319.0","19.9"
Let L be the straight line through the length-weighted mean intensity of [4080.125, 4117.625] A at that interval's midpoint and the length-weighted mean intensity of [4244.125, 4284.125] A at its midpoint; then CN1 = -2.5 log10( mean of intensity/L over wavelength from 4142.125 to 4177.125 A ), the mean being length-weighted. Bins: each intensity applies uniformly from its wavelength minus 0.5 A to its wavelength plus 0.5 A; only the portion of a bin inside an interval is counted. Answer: 0.003 mag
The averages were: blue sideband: 16.7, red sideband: 17.4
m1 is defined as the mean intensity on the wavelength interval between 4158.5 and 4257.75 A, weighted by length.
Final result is 17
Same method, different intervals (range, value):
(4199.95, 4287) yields 17.1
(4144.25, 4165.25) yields 17.1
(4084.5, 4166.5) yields 16.7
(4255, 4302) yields 17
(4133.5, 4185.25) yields 16.9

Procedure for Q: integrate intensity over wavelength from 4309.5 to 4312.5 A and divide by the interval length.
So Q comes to 14.2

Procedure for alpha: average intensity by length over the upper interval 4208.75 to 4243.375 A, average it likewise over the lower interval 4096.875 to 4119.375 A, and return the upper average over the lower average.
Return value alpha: 1.03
